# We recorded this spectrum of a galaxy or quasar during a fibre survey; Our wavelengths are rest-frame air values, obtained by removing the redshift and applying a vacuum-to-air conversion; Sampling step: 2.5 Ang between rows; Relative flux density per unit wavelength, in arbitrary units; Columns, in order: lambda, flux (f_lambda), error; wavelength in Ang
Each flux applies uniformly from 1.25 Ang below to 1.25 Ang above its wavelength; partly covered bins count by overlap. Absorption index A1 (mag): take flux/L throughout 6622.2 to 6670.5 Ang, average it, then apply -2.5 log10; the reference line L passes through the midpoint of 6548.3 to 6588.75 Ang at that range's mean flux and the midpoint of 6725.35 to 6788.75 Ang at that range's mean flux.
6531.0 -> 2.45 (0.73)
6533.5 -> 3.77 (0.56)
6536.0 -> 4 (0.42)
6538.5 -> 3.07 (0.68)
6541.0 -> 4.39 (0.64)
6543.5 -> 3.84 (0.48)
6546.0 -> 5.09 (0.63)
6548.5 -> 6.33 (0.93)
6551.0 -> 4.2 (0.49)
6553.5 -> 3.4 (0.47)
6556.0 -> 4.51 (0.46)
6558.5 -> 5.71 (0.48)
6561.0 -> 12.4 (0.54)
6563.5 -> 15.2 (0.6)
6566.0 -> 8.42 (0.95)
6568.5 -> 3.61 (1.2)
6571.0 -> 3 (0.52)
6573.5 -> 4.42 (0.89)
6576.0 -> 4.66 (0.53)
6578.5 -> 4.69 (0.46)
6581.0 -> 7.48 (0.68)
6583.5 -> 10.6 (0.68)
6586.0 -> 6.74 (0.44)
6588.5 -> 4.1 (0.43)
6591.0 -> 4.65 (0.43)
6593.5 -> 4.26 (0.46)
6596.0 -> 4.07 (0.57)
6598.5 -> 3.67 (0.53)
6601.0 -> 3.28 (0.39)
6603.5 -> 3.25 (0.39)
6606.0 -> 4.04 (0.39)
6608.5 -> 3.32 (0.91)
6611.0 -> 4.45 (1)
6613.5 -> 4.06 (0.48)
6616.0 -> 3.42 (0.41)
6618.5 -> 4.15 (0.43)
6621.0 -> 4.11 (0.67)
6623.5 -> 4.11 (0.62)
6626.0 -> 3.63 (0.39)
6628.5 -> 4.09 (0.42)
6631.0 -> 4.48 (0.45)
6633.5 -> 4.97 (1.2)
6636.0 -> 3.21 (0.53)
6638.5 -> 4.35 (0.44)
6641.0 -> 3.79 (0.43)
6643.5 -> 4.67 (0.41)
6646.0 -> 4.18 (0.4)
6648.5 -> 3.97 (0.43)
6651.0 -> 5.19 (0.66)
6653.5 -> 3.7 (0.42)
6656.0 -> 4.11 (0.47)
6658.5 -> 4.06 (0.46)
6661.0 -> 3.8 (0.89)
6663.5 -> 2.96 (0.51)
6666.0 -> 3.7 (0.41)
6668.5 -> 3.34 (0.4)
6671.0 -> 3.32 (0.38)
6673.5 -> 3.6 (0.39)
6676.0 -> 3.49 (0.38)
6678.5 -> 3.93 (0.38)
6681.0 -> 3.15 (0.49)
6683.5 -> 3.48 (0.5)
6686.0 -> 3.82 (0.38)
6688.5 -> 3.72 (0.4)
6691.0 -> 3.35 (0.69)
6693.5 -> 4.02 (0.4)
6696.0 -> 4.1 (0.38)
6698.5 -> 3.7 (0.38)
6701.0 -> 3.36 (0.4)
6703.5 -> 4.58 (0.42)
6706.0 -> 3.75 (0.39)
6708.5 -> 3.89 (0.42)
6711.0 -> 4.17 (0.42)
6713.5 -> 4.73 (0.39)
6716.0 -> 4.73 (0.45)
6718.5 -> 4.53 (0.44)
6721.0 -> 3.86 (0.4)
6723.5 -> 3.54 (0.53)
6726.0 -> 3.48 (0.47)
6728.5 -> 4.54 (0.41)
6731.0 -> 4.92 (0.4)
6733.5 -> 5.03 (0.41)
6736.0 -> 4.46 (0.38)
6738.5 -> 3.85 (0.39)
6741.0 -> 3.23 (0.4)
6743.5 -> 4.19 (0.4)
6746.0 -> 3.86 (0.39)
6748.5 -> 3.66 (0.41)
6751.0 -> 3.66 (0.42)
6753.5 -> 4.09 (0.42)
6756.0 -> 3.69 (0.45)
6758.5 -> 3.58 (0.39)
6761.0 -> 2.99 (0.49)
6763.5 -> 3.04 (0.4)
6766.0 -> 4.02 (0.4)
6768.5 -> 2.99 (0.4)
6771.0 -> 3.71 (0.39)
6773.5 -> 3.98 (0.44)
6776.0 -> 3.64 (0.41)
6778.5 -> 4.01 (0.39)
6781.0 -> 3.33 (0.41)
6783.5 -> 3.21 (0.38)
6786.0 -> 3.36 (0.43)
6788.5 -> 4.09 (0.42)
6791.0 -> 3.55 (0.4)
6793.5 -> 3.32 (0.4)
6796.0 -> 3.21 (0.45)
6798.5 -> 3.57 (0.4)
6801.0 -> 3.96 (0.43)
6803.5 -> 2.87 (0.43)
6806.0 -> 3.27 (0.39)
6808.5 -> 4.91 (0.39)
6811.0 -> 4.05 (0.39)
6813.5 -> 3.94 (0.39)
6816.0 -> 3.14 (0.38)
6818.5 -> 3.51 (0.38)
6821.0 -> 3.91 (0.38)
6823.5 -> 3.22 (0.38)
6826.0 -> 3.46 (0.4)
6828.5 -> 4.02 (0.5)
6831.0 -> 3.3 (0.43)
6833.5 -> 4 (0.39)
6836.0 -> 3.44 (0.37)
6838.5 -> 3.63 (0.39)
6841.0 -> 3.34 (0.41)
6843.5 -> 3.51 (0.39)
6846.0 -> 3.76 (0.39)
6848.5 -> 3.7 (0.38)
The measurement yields 0.32 mag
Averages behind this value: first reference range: 6.5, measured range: 4.01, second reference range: 3.79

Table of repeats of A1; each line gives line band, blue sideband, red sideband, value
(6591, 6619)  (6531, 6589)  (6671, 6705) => 0.29 mag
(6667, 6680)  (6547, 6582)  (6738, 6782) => 0.33 mag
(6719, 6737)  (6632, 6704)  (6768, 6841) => -0.14 mag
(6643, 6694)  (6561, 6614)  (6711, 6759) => 0.25 mag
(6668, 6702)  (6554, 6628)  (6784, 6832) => 0.25 mag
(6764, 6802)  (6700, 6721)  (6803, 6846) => 0.08 mag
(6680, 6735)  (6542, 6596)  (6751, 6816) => 0.11 mag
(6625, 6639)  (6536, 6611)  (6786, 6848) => 0.20 mag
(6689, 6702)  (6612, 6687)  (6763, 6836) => 0.03 mag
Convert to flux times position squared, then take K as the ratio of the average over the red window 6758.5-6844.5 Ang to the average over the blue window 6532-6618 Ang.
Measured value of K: 0.7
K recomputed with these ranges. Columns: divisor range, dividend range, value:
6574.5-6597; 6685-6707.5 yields 0.69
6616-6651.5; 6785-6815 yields 0.93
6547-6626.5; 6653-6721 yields 0.75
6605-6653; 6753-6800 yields 0.90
